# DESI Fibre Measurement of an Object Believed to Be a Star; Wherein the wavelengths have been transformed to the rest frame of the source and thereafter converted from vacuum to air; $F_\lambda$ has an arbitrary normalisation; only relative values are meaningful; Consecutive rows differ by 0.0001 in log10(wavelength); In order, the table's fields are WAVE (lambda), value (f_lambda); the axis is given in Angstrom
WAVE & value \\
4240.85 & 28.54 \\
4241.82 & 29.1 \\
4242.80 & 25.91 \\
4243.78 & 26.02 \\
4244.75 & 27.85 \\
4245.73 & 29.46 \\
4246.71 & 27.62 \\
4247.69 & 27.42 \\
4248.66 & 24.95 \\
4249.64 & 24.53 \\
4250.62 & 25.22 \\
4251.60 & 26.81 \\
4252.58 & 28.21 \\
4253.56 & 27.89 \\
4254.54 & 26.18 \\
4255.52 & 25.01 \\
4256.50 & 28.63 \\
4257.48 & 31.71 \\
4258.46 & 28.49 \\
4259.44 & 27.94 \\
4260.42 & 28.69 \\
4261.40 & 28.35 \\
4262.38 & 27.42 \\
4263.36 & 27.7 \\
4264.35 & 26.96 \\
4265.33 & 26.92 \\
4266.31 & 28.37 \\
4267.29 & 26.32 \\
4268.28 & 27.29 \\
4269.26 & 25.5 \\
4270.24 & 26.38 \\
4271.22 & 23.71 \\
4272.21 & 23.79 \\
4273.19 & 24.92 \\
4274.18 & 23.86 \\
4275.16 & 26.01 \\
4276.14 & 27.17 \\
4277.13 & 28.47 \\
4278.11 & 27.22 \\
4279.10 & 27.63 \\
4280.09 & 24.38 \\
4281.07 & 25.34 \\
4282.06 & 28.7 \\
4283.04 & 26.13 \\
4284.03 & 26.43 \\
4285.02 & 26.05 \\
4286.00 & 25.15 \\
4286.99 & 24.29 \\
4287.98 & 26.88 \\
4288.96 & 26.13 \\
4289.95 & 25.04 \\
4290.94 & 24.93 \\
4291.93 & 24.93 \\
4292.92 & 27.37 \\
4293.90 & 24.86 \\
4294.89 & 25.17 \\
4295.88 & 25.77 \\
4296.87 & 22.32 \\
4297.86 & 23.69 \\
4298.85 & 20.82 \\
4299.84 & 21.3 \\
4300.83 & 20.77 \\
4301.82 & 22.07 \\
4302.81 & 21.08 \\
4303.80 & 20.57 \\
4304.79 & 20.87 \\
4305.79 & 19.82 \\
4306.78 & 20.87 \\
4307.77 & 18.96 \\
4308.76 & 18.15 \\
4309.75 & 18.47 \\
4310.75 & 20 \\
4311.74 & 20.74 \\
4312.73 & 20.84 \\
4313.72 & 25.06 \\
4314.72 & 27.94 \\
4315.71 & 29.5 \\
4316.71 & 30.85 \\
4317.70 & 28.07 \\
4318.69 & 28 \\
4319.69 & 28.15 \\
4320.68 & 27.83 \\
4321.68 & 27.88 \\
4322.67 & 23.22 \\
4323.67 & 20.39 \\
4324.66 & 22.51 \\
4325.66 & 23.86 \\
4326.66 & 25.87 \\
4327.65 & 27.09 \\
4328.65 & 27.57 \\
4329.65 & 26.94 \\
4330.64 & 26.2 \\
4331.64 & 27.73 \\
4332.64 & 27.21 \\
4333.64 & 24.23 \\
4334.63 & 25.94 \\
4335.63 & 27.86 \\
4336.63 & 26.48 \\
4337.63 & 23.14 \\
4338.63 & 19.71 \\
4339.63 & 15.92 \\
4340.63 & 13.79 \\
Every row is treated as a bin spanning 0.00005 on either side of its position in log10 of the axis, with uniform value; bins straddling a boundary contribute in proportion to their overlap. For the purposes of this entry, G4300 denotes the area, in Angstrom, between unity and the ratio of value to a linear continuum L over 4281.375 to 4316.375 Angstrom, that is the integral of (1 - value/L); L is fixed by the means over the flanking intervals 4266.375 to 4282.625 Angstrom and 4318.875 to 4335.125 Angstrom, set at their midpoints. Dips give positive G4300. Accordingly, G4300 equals 3.3 Angstrom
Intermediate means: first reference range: 26.1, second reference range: 25.8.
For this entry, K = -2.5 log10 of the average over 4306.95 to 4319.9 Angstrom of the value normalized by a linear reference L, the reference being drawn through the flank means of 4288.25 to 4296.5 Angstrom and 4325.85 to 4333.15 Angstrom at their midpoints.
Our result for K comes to 0.10 mag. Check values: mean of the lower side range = 25.5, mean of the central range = 24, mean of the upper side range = 26.8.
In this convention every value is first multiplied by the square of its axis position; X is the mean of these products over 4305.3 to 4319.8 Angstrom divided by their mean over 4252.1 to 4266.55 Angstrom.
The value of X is 0.87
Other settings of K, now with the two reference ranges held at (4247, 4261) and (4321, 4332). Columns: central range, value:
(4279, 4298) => 0.03 mag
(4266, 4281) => 0.03 mag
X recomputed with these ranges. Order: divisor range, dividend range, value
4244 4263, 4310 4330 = 0.96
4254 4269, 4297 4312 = 0.76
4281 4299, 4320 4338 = 1.03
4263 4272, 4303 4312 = 0.76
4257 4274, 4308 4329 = 0.94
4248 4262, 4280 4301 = 0.93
